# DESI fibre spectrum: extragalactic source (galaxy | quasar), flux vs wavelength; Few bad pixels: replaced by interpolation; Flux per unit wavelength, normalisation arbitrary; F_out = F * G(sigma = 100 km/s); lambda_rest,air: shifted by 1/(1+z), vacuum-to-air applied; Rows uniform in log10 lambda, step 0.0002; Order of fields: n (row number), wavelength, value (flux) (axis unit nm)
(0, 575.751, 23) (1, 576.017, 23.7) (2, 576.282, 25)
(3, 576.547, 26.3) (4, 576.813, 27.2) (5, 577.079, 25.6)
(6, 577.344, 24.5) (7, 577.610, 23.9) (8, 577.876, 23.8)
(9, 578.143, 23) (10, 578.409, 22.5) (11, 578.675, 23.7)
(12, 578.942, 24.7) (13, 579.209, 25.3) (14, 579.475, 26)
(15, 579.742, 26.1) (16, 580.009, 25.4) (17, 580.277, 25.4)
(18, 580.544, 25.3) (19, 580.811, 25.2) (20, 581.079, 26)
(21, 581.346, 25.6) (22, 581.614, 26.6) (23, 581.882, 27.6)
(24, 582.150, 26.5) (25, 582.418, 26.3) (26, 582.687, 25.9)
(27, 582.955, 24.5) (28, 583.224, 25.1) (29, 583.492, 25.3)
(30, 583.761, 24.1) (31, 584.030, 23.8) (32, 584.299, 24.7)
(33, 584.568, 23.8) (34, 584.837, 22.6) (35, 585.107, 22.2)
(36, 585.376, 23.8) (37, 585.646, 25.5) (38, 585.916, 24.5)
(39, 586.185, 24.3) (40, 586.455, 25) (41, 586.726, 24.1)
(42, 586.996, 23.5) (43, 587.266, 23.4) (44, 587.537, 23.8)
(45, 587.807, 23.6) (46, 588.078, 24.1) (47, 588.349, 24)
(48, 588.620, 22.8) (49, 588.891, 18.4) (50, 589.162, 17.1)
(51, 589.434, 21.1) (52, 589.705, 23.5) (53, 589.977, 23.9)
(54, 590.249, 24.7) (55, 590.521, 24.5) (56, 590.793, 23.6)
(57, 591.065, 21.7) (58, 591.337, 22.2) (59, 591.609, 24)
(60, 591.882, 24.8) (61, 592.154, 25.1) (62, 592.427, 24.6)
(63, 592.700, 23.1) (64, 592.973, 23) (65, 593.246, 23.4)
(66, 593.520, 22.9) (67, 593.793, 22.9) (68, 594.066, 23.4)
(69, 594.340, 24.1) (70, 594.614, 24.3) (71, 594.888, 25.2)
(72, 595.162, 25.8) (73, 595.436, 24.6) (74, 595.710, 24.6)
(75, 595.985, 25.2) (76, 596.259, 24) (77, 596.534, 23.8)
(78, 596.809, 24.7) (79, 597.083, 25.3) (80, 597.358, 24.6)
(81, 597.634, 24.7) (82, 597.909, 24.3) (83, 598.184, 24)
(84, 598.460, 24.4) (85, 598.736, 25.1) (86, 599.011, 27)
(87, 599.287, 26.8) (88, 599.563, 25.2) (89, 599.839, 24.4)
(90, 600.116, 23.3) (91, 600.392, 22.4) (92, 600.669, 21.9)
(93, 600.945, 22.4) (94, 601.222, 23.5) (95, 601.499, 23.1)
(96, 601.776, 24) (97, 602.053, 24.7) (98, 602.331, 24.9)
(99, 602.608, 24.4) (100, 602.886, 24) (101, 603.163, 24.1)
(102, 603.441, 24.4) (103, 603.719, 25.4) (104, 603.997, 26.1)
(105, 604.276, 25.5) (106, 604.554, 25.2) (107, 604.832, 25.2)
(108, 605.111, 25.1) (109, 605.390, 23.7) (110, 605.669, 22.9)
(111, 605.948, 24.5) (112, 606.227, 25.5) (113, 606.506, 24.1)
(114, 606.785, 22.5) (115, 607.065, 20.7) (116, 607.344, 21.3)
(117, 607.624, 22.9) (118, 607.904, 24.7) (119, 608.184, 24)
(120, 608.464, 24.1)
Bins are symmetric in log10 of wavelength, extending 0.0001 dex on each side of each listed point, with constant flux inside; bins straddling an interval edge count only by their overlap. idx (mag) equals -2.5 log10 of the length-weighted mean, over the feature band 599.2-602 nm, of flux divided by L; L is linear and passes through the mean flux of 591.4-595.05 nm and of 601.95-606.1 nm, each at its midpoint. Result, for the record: 0.03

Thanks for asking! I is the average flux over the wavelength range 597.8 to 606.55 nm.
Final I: 24.4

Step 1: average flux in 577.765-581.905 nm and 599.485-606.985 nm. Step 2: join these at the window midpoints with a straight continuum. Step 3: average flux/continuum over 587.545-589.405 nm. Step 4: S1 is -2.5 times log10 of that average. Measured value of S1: 0.138 mag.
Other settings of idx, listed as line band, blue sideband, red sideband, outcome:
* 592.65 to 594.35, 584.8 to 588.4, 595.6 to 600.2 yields 0.06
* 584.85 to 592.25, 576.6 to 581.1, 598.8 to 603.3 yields 0.06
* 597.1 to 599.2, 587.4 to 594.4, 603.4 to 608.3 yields -0.06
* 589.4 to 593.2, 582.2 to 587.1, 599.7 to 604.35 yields 0.03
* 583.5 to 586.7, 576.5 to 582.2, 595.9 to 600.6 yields 0.04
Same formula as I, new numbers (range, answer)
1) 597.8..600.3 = 24.9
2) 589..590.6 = 22.3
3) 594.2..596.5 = 24.7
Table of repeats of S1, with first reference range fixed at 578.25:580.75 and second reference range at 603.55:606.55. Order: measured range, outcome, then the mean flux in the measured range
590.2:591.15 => 0.06 mag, 23.6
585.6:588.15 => 0.03 mag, 24.1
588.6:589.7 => 0.24 mag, 20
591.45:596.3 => 0.03 mag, 24.2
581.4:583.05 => -0.06 mag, 26.2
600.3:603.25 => 0.06 mag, 23.6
